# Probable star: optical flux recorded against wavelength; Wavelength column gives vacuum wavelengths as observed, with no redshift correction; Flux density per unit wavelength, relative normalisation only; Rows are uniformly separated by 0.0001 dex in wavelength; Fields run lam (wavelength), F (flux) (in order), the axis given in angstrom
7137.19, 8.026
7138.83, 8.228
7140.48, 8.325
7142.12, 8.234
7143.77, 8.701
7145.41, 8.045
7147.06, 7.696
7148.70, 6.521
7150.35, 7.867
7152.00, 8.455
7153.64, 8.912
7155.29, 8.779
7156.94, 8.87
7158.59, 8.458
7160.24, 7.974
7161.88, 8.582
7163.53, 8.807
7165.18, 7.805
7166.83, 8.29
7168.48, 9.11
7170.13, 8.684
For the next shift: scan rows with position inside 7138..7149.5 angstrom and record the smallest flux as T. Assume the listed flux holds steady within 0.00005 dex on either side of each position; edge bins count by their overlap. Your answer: 6.521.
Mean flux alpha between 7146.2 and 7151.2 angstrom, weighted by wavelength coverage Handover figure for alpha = 7.36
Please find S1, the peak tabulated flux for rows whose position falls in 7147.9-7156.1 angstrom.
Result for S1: 8.912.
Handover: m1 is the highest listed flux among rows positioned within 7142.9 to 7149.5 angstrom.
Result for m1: 8.701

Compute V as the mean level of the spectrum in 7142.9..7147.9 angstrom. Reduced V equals 8.14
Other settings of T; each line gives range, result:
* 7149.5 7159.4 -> 7.867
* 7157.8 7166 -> 7.805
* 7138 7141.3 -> 8.228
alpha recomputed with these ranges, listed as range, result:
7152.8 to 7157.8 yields 8.85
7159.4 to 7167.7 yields 8.3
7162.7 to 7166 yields 8.3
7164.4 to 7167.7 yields 8.07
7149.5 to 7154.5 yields 8.4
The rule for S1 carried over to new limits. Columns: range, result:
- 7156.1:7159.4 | 8.87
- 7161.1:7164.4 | 8.807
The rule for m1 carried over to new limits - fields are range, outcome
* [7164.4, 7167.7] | 8.29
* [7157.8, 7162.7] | 8.582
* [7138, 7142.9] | 8.325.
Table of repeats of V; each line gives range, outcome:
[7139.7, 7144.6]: 8.43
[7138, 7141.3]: 8.27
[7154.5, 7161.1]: 8.52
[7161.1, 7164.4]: 8.68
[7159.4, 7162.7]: 8.3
